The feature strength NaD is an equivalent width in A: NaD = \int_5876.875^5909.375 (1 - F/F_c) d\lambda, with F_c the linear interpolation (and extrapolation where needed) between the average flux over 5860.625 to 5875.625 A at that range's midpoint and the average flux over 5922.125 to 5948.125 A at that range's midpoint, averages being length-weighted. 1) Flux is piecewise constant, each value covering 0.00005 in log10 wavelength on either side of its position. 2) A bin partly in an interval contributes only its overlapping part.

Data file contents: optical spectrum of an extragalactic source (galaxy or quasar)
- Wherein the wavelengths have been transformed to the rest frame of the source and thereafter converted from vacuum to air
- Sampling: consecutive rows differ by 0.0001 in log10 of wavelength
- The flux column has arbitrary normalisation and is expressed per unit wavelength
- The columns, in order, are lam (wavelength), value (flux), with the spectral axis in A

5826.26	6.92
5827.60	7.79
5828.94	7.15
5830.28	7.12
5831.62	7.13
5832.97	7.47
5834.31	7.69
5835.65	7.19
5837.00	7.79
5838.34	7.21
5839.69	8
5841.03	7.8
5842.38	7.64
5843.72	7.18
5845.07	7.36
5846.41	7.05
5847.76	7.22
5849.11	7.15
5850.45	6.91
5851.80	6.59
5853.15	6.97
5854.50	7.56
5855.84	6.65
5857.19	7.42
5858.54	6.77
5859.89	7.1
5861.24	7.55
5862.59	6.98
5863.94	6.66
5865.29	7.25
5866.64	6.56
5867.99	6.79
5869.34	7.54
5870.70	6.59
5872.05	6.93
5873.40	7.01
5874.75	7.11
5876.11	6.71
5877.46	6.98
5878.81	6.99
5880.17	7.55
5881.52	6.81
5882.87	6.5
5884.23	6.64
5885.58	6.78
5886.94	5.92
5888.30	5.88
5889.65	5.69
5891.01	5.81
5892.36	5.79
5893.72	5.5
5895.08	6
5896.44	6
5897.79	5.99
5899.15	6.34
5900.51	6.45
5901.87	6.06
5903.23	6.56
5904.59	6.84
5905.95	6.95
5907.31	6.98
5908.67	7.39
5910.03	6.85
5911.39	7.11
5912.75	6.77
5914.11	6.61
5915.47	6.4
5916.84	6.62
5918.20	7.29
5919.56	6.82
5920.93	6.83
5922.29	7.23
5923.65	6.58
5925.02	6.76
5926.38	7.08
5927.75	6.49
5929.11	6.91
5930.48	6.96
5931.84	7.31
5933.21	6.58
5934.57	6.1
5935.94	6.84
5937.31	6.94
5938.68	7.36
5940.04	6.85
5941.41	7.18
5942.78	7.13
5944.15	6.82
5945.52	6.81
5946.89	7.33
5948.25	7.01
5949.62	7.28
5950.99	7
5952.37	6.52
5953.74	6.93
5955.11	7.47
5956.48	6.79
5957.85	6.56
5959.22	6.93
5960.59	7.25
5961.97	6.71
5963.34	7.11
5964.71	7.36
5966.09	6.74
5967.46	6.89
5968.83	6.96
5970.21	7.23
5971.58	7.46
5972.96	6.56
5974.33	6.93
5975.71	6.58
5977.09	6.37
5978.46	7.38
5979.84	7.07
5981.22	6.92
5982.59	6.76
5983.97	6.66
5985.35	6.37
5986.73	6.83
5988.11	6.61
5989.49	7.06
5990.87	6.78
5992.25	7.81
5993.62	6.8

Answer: 2.5 A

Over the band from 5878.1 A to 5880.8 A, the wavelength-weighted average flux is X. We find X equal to 7.25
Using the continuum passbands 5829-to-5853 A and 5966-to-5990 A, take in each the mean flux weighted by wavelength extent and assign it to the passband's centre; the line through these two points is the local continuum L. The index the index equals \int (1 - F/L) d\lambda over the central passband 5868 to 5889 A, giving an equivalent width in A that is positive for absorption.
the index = 1.1 A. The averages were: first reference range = 7.31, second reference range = 6.86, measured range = 6.79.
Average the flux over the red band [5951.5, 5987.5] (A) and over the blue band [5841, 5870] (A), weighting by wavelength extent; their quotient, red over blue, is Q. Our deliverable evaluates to 0.97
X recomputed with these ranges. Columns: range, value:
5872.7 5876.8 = 6.94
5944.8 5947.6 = 7.09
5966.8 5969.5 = 6.94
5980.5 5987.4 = 6.71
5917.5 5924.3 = 6.96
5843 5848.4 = 7.21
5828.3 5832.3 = 7.13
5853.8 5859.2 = 7.1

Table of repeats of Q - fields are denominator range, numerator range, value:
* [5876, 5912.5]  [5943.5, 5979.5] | 1.07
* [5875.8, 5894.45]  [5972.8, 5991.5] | 1.06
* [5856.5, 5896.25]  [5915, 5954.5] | 1.03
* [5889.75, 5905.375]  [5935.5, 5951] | 1.15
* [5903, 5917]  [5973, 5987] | 0.99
